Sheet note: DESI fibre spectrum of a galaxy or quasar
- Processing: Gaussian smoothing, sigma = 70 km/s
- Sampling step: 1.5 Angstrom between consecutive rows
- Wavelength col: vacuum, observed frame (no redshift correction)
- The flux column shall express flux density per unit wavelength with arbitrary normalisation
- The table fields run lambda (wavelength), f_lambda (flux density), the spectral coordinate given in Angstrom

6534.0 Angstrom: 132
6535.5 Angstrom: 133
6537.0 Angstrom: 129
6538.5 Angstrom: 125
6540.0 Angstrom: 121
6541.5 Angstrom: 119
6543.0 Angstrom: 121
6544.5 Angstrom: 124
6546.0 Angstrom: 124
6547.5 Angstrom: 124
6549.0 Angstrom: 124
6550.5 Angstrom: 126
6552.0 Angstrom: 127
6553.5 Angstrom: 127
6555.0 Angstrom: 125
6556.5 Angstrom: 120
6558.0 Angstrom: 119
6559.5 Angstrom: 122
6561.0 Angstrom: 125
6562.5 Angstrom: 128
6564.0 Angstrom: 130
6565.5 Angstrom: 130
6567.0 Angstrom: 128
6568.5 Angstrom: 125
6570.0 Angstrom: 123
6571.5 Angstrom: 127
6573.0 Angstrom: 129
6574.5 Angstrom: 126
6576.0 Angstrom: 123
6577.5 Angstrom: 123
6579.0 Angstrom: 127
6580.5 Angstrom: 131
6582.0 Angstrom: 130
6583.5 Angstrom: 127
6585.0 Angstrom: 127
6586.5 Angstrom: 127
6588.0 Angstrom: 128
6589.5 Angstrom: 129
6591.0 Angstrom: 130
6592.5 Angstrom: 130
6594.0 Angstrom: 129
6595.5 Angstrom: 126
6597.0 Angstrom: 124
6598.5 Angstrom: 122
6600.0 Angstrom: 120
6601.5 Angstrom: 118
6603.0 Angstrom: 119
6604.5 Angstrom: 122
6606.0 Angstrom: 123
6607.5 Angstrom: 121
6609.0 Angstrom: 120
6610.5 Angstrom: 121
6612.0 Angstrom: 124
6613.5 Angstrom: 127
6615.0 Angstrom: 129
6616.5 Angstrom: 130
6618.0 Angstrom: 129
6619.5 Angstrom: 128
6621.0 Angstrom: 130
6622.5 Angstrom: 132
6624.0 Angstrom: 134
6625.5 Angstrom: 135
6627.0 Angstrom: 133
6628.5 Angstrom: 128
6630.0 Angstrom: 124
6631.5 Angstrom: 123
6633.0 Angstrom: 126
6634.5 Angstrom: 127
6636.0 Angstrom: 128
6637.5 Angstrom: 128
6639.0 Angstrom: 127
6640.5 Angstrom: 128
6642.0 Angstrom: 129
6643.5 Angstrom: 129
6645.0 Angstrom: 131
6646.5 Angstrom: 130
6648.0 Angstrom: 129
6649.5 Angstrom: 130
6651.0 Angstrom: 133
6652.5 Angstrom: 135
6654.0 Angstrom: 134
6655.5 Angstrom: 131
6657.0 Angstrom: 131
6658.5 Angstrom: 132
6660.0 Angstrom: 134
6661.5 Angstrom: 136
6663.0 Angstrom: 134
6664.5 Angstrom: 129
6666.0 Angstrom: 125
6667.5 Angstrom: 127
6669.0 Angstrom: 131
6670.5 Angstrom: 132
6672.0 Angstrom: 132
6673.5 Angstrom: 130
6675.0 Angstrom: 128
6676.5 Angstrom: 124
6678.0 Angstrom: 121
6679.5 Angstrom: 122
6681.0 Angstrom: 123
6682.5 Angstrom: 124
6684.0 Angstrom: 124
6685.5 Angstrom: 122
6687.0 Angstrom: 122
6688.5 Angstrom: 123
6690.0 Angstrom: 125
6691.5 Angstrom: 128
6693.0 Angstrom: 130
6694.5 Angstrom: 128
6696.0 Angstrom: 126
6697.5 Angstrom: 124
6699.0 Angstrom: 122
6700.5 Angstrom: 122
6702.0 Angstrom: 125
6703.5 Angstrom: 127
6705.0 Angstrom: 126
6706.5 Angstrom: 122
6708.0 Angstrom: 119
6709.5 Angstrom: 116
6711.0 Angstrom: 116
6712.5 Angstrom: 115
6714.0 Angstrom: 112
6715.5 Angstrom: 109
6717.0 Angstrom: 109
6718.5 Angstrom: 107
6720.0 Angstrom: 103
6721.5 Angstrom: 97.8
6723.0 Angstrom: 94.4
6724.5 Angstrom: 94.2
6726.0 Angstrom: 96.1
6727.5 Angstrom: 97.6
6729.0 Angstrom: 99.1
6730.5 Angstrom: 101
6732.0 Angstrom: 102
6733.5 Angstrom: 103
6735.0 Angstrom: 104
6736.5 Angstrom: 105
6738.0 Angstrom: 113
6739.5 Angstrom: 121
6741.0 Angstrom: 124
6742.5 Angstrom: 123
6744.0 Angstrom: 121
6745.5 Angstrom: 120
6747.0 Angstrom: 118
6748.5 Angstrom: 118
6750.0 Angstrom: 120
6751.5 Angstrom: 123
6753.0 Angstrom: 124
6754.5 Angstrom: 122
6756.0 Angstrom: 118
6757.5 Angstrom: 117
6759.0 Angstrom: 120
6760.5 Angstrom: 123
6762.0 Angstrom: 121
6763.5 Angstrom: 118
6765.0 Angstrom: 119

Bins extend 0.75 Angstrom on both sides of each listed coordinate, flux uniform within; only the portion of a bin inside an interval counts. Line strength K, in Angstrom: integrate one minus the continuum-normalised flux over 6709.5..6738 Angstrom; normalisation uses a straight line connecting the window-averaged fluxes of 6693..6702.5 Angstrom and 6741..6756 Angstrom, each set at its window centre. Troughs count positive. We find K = 4.34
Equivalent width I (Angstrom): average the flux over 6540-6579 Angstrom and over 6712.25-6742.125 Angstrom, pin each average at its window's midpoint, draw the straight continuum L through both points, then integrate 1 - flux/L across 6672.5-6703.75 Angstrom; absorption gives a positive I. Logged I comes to -4.2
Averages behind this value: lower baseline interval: 125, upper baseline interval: 105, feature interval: 125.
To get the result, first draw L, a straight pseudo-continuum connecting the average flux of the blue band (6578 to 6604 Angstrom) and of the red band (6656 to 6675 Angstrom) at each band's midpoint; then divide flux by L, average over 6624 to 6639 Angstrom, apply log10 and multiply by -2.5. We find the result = 0.00 mag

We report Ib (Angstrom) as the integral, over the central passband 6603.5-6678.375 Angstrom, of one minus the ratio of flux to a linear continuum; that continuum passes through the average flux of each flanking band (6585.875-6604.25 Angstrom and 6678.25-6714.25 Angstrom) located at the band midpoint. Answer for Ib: -2.8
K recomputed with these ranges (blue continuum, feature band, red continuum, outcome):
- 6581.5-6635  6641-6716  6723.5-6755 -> -4.9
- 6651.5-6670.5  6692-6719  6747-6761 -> 1.4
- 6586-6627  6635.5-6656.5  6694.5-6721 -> -1.2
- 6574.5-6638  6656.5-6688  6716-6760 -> -2.4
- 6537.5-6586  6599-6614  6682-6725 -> 0.2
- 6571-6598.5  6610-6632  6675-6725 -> -0.7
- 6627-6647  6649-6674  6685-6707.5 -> -1.0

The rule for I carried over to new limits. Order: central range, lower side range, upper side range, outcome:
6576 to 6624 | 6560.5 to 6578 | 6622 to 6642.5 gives 0.6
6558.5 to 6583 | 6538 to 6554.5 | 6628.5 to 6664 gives -0.3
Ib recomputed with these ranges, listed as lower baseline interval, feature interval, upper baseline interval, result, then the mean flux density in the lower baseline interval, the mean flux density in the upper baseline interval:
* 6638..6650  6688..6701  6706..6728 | -1.3 Angstrom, 129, 107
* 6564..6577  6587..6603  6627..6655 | 0.3 Angstrom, 127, 129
